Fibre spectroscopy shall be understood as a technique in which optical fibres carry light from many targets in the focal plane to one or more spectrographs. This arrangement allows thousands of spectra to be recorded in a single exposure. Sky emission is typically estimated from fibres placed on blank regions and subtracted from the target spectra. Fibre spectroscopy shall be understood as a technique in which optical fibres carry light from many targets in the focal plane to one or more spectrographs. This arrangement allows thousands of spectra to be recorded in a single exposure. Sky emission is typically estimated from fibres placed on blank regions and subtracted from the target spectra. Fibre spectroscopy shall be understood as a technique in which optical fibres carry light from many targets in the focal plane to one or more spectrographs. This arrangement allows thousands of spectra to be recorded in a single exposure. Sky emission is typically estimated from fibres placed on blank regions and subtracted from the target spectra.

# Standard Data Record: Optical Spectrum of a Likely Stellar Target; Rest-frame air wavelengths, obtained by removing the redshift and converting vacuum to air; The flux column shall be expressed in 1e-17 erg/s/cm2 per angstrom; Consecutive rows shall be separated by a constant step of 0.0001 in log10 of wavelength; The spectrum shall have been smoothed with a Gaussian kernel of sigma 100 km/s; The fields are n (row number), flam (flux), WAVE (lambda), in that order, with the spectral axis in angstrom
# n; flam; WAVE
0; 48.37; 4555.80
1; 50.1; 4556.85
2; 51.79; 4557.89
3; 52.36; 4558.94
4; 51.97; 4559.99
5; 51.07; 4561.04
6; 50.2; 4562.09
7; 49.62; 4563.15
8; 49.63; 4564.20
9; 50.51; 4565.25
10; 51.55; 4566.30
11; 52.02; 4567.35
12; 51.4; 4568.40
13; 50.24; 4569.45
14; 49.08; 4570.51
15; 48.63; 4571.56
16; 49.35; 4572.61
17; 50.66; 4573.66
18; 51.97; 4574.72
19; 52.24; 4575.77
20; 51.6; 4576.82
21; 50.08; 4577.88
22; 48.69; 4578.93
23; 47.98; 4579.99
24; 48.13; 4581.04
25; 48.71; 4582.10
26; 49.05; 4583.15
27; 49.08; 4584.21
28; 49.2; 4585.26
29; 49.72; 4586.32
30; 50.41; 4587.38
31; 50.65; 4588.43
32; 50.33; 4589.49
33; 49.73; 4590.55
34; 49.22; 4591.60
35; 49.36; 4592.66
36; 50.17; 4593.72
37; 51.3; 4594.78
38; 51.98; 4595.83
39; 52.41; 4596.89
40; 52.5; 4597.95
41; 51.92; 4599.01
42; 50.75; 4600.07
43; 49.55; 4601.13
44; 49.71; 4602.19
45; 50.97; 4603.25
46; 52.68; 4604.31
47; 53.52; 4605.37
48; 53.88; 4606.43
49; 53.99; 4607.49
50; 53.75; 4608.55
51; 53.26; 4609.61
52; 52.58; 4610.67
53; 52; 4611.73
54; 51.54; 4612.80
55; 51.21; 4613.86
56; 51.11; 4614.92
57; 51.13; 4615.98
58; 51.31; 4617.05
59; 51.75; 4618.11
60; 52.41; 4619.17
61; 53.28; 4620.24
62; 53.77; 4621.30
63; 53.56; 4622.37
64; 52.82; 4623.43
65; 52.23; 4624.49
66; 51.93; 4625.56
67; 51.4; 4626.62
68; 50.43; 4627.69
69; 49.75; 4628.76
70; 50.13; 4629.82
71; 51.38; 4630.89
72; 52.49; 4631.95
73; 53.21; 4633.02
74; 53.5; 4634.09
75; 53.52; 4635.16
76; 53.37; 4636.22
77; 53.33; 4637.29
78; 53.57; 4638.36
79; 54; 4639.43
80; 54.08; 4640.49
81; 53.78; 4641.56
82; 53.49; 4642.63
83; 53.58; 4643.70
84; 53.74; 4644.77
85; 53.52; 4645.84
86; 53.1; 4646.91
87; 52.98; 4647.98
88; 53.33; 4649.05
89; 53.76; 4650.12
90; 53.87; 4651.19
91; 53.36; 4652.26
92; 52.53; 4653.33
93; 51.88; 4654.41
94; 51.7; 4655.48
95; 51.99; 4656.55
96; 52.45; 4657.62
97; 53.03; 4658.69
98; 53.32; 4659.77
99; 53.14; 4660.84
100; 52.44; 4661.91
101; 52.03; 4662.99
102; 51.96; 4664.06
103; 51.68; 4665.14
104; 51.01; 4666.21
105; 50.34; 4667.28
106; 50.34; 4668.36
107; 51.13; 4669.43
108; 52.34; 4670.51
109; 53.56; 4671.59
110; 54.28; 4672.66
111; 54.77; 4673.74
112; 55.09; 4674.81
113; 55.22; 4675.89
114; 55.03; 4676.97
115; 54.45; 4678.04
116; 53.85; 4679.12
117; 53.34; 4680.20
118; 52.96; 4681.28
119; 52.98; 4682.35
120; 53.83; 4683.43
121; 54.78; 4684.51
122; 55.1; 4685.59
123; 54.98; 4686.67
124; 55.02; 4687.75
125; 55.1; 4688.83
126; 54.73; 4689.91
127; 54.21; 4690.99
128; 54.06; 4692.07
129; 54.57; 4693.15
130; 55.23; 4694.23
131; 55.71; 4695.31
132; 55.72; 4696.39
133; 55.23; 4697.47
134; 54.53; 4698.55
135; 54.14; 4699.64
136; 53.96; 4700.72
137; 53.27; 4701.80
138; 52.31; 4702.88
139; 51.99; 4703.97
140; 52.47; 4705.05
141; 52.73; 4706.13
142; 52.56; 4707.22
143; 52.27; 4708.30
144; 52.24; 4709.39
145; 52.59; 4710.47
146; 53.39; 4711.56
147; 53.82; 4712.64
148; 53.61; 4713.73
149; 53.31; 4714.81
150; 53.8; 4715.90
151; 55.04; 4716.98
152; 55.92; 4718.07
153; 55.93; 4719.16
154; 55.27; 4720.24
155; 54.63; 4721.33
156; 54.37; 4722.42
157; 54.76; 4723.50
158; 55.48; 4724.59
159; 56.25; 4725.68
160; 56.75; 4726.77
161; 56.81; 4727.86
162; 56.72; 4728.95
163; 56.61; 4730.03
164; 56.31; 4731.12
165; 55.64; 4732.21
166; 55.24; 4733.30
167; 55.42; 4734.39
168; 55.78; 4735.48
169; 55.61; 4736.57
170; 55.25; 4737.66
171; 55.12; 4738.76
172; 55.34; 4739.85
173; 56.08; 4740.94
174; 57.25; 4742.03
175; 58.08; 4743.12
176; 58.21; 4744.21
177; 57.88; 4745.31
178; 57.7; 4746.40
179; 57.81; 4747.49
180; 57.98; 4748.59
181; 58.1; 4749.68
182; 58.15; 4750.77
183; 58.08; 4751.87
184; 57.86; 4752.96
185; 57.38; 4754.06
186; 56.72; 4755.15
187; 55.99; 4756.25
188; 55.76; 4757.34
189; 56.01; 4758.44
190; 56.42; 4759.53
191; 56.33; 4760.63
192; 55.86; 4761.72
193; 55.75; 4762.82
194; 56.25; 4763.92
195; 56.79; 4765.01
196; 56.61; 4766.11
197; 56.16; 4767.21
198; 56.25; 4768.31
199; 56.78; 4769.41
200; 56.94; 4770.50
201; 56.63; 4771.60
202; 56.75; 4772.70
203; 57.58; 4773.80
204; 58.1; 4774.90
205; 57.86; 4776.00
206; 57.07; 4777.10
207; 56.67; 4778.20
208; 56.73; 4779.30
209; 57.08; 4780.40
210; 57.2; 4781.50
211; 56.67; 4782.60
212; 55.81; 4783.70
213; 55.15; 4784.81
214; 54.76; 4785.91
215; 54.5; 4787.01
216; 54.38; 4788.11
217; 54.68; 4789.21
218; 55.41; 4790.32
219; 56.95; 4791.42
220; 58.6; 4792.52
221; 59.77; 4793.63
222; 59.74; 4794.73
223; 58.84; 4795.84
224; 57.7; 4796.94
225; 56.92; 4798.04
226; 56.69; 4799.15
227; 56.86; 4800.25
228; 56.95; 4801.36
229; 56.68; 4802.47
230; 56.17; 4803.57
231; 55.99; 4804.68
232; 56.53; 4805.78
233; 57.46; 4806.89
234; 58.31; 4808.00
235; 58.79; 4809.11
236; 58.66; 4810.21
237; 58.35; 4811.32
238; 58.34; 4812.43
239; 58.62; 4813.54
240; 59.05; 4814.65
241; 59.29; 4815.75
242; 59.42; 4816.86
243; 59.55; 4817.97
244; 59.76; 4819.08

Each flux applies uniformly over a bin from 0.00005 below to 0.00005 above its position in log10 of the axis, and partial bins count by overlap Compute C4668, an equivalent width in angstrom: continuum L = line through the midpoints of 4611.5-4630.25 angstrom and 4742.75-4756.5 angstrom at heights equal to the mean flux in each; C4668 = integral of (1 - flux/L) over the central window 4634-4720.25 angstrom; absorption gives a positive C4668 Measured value 1.3 angstrom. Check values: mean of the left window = 51.8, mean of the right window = 57.7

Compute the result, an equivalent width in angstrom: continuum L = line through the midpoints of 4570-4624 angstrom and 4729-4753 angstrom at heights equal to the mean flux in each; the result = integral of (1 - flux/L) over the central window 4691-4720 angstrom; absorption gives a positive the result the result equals 0.8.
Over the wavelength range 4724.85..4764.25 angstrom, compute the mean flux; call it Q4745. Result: 56.6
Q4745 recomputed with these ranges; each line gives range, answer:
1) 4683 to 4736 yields 54.6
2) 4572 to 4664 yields 51.8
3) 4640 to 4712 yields 53.4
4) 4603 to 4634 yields 52.2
